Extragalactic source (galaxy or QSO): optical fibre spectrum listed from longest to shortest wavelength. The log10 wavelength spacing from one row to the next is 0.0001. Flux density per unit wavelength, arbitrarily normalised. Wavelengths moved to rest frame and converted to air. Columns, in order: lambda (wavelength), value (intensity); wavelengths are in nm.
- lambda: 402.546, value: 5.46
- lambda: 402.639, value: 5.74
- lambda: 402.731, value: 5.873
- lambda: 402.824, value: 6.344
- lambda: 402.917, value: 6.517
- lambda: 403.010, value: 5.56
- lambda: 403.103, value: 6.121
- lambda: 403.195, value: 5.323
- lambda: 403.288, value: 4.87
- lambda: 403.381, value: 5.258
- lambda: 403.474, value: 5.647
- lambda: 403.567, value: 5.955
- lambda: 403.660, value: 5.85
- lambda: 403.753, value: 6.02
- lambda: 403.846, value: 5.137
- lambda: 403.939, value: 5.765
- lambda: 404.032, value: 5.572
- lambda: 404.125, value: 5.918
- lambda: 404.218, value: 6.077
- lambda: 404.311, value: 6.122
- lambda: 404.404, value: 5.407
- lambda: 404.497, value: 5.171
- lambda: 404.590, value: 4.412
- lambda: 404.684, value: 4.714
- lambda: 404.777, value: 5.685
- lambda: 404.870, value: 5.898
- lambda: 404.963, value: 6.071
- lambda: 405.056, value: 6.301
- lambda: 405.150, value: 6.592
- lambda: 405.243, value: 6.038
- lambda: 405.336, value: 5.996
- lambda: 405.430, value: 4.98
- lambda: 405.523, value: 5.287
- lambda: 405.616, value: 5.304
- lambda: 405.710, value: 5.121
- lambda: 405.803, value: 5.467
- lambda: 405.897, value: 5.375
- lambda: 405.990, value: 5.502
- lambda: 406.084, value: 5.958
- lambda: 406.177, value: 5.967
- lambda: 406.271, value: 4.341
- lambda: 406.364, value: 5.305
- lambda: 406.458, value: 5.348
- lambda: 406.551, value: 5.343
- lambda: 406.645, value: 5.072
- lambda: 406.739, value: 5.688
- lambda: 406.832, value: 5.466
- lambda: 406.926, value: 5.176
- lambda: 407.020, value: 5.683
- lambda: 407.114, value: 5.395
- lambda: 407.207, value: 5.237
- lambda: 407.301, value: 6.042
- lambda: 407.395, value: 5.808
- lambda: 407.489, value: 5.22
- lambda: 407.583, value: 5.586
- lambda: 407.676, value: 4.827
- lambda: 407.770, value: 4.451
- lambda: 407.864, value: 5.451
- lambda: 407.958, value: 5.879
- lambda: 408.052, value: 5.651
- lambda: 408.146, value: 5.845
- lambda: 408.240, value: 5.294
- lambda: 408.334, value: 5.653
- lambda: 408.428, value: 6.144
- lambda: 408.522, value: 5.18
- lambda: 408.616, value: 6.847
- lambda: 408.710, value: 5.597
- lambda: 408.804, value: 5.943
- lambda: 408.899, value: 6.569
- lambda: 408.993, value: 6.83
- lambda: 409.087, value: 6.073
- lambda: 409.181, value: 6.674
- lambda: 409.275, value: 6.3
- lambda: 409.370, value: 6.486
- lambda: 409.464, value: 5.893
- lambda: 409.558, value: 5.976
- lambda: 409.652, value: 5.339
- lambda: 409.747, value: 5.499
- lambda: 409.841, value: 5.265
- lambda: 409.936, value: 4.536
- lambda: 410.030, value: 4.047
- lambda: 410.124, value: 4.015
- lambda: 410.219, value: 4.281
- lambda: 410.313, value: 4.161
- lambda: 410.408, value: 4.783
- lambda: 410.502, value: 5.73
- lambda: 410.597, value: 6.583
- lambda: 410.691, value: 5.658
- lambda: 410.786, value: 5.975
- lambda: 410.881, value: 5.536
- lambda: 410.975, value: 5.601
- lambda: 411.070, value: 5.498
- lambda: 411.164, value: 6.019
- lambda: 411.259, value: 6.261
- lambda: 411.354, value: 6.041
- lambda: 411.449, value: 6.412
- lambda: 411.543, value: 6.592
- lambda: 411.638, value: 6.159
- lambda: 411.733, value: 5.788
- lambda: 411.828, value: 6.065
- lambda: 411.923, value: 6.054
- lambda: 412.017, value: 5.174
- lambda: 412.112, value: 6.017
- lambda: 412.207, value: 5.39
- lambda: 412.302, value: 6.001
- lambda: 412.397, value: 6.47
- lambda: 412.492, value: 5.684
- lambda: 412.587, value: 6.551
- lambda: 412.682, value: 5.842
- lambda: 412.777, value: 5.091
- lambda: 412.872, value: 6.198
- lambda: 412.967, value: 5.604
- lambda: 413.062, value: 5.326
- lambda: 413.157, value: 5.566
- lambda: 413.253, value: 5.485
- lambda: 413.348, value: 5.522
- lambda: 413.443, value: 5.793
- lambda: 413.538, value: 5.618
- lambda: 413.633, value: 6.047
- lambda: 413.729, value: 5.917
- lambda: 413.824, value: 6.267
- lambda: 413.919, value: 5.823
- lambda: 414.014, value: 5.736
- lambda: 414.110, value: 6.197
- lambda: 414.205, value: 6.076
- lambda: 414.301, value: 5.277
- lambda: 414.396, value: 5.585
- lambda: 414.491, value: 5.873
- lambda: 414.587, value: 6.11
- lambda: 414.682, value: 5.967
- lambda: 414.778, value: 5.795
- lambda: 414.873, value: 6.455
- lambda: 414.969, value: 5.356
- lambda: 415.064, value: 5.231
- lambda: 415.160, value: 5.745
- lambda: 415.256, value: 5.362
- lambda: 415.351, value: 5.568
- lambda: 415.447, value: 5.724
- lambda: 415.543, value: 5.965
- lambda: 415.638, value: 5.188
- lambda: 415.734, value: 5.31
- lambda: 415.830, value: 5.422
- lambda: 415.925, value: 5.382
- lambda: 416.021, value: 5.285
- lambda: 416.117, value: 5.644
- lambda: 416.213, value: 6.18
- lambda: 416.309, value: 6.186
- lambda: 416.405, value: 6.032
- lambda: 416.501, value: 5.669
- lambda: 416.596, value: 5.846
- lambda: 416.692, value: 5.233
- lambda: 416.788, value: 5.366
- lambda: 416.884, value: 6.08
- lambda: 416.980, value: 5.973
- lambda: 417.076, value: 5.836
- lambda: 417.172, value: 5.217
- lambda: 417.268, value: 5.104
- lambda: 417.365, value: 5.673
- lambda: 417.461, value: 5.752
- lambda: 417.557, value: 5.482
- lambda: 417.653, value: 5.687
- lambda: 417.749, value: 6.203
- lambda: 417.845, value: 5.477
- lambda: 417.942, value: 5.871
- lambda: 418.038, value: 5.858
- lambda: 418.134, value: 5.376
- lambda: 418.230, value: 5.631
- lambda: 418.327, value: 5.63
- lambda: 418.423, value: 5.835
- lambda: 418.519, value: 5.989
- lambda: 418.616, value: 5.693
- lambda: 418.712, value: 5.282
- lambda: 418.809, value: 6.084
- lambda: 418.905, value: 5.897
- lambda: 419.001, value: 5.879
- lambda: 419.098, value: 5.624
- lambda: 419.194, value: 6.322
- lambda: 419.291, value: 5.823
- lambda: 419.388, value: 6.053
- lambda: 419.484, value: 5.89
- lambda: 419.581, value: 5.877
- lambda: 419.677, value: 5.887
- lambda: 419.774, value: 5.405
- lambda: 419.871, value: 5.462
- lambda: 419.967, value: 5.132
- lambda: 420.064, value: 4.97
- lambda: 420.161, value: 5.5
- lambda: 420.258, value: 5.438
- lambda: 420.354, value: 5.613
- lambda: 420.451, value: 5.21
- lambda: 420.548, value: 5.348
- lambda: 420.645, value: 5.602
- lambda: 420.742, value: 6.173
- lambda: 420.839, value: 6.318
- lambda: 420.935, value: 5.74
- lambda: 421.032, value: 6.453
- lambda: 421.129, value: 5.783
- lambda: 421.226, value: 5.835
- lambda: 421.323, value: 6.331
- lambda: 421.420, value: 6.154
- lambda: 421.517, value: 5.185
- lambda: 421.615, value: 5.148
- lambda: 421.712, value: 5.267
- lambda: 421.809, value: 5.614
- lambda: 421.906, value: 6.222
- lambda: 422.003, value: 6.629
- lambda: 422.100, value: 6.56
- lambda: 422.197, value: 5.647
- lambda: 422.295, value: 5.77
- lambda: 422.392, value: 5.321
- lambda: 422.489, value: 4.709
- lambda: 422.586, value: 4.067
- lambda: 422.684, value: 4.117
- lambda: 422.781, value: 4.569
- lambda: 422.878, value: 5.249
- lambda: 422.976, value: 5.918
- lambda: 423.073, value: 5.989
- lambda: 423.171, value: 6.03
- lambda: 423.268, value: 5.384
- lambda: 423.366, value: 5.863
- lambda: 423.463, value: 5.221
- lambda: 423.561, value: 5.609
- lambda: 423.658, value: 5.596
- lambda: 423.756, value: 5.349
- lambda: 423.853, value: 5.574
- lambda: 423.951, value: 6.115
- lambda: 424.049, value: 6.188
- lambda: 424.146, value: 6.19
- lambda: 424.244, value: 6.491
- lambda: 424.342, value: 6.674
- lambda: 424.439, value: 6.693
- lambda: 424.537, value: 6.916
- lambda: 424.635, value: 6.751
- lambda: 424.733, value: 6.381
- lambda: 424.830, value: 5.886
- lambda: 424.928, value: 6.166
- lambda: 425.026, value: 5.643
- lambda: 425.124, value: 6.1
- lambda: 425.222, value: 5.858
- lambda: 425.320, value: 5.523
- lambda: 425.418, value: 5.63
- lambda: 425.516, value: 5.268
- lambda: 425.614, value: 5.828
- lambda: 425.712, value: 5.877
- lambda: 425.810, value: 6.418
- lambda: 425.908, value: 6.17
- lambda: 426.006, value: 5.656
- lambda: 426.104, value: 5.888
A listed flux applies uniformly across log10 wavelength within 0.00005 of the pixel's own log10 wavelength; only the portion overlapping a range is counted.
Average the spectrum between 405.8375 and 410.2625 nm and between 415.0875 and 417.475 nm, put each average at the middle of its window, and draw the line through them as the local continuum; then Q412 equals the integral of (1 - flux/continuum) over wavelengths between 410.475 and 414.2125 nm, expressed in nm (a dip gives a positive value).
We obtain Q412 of -0.20 nm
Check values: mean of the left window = 5.53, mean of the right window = 5.62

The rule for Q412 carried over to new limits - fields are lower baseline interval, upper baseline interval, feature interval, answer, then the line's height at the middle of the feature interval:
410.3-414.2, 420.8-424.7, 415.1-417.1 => 0.05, 5.81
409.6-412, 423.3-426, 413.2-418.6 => -0.02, 5.69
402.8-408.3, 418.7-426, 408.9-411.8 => -0.04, 5.61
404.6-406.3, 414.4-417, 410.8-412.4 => -0.08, 5.65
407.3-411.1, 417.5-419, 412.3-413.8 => -0.04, 5.64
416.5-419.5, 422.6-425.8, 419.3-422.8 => 0.11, 5.77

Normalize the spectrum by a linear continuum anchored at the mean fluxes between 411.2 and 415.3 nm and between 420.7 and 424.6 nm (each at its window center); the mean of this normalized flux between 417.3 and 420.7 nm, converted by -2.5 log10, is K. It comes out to 0.025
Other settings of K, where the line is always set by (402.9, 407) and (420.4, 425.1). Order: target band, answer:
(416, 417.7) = 0.00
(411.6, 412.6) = -0.05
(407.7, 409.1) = -0.04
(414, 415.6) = -0.02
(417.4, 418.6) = 0.00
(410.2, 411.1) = 0.04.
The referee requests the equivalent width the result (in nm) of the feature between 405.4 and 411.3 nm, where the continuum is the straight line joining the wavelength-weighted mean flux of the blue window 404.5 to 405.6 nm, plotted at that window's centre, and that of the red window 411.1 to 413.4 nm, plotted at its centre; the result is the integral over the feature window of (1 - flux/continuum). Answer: 0.22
